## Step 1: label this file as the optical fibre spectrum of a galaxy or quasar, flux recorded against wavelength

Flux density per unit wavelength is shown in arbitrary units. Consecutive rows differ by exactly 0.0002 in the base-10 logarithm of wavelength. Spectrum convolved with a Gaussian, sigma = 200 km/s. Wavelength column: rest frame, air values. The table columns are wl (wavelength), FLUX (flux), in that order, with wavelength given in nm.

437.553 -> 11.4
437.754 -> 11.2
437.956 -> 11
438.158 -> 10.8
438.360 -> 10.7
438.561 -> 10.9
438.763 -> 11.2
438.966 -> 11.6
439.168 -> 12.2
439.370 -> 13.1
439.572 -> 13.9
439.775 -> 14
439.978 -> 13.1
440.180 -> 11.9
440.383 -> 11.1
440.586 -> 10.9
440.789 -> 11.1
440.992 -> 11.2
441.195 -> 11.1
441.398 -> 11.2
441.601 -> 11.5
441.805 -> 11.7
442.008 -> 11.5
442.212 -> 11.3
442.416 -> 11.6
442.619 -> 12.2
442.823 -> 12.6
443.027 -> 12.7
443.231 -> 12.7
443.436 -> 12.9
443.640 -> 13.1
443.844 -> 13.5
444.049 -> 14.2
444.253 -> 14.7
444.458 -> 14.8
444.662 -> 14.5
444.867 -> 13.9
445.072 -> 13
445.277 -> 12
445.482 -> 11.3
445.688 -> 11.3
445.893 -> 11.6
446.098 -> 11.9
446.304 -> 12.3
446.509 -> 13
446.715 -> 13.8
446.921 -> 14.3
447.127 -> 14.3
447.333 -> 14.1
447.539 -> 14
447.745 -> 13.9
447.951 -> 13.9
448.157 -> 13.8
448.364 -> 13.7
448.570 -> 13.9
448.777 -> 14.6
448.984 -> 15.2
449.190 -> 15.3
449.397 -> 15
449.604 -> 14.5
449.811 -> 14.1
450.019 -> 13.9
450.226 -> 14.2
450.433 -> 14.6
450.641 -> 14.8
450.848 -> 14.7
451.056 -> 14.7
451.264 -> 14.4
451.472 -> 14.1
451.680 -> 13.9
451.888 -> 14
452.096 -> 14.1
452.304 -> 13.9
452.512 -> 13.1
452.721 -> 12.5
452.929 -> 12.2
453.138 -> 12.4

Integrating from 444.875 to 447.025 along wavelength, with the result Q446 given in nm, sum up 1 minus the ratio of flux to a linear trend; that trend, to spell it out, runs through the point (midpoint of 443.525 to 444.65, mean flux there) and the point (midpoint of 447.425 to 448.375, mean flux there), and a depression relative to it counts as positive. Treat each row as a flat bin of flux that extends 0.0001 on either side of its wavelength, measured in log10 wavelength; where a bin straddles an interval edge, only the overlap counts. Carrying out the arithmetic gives 0.23 nm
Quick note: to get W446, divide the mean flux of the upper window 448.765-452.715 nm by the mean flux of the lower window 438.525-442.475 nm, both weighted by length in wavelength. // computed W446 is 1.2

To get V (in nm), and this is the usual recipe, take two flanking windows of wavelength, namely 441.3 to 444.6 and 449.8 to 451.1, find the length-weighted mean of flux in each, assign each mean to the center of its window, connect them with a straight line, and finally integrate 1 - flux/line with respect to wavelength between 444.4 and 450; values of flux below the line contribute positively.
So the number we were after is 0.02 nm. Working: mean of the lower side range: 12.7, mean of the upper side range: 14.4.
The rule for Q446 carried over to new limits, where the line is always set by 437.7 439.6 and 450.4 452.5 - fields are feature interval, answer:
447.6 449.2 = -0.07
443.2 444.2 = -0.06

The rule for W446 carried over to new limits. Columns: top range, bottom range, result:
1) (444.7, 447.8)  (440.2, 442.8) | 1.14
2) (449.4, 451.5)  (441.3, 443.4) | 1.21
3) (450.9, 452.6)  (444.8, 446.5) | 1.15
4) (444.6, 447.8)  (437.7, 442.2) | 1.12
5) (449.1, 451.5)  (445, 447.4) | 1.14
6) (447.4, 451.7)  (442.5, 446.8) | 1.11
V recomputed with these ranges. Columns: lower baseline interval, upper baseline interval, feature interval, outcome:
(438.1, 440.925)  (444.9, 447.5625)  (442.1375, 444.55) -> -0.12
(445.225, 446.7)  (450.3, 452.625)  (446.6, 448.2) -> -0.18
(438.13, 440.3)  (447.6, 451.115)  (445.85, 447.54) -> 0.07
